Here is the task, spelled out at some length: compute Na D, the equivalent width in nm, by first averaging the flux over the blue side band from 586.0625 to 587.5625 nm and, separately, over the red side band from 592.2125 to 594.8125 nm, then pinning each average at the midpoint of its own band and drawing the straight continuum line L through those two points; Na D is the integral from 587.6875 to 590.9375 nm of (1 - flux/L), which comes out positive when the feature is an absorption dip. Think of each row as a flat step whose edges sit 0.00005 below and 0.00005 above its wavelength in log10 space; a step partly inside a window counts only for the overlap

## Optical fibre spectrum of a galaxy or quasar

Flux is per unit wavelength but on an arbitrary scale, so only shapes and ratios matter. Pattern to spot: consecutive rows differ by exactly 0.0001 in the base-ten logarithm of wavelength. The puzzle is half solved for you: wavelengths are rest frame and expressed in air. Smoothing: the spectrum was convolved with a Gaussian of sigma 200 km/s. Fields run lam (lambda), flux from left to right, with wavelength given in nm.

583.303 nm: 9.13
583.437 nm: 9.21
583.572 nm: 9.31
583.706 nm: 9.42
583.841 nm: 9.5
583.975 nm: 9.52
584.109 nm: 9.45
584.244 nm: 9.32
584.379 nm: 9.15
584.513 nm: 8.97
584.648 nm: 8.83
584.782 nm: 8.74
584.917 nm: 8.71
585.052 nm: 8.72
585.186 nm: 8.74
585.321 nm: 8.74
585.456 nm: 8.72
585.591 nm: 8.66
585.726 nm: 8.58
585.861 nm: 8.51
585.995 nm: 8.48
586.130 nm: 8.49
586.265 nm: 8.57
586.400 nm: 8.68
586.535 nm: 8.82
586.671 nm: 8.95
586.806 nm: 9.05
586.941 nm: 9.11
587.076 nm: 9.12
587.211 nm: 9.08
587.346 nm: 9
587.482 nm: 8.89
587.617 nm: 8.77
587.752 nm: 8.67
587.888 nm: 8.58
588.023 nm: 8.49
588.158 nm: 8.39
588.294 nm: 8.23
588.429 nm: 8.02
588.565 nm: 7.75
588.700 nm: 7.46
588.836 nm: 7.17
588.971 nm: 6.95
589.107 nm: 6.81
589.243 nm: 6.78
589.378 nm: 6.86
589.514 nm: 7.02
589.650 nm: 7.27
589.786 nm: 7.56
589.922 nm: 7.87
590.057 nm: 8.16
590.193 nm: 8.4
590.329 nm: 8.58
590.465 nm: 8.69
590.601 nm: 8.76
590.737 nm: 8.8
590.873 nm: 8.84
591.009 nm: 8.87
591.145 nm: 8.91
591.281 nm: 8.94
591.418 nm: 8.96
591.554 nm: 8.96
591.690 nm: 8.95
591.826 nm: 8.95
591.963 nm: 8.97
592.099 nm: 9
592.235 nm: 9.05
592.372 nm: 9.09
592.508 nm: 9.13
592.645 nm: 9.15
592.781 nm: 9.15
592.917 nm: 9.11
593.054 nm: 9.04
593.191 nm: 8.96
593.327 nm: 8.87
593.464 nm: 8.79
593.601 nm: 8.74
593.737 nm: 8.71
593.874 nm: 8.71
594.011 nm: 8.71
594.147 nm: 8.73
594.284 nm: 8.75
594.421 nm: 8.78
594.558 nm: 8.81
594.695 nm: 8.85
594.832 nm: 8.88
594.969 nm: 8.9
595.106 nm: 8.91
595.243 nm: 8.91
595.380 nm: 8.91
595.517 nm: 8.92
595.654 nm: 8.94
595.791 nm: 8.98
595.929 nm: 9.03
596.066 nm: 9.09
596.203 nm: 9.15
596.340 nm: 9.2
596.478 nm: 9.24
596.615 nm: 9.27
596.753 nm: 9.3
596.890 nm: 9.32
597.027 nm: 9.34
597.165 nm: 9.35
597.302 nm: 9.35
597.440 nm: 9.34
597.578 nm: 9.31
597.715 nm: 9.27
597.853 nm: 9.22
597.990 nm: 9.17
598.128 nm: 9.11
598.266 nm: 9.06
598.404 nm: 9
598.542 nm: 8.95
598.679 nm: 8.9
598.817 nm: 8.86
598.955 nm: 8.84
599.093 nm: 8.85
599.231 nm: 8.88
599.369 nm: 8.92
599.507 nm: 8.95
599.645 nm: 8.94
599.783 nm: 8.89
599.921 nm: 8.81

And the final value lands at 0.35 nm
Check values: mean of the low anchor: 8.88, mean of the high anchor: 8.9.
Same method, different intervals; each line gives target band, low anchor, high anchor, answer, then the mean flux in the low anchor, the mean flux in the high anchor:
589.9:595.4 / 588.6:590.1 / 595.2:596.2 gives -0.48 nm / 7.26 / 8.98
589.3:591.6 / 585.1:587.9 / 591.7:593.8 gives 0.15 nm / 8.77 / 8.98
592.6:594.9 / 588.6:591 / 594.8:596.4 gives -0.07 nm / 7.79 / 8.99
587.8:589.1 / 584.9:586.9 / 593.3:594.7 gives 0.13 nm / 8.7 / 8.76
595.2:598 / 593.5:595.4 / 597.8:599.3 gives -0.09 nm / 8.81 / 8.98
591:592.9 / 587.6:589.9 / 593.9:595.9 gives -0.17 nm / 7.67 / 8.85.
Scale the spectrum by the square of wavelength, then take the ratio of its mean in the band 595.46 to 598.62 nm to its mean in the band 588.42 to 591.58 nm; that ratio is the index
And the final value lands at 1.17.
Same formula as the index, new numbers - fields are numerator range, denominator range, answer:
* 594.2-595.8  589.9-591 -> 1.05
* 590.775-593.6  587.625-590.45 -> 1.16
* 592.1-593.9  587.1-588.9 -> 1.09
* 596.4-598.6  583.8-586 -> 1.08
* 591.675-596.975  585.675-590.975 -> 1.11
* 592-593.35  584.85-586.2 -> 1.08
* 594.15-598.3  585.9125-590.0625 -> 1.14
